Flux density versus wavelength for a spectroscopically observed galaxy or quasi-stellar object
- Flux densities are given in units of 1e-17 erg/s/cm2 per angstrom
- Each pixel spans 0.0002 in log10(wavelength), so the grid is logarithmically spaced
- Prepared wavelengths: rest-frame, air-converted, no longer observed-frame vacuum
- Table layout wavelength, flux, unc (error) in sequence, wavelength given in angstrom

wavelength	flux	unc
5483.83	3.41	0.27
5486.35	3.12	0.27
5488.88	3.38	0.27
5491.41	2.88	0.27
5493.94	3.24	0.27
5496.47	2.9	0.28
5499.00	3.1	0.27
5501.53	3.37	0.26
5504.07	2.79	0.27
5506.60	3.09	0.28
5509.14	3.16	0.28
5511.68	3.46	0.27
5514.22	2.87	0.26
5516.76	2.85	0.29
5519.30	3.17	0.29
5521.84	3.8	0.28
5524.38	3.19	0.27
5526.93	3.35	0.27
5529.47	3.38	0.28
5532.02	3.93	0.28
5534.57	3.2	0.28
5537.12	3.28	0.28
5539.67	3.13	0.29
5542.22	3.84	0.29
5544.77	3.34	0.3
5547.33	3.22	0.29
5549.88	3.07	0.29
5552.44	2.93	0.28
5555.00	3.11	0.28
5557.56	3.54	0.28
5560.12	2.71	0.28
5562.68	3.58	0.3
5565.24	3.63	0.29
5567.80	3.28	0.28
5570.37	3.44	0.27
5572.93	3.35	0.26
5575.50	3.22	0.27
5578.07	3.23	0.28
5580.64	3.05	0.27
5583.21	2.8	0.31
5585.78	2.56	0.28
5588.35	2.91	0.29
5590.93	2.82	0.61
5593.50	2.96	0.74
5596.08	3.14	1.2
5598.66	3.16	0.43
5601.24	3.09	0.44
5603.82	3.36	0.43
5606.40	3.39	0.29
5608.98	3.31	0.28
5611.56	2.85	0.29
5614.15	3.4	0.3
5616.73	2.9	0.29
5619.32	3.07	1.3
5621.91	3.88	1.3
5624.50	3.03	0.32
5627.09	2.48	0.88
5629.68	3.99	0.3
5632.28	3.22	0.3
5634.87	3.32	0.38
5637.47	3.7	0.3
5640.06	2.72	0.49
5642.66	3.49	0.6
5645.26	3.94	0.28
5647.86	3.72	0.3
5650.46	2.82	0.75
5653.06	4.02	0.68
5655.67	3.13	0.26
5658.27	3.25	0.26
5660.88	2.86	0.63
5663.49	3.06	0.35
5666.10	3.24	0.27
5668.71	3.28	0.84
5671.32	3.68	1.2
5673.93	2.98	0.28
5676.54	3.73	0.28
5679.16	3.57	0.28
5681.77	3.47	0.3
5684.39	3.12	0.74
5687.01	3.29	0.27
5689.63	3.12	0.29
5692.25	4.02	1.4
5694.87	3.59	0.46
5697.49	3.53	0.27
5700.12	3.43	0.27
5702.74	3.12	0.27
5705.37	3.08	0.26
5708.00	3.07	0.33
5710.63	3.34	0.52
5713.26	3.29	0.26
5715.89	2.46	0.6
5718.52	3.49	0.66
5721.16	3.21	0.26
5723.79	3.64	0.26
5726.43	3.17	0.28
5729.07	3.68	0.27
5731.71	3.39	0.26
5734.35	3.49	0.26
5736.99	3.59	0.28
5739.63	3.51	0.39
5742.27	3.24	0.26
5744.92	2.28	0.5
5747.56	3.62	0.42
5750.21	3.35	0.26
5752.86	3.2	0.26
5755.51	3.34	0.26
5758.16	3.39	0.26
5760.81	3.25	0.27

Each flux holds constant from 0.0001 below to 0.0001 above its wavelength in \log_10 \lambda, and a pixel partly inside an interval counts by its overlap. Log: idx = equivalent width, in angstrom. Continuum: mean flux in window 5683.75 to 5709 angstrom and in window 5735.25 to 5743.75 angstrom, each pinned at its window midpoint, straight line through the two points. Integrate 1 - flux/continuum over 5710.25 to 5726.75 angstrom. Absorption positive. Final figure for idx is 0.8 angstrom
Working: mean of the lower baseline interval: 3.35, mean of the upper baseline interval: 3.43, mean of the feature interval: 3.23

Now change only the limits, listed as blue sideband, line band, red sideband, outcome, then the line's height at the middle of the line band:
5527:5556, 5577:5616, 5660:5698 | 3.2 angstrom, 3.34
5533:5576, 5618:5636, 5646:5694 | 0.3 angstrom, 3.34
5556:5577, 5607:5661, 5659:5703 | 0.8 angstrom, 3.35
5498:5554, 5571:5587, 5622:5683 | 1.2 angstrom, 3.29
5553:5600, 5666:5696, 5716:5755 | -1.6 angstrom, 3.26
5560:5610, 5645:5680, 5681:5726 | -1.1 angstrom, 3.25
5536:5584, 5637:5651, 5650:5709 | -0.4 angstrom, 3.31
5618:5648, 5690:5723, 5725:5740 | 1.3 angstrom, 3.44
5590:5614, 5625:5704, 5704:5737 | -3.5 angstrom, 3.22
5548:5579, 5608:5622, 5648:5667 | 0.3 angstrom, 3.24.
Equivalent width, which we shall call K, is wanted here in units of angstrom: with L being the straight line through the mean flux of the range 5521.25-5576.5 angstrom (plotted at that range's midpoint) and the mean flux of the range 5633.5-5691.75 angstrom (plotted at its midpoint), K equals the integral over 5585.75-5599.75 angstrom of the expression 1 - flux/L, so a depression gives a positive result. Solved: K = 1.62 angstrom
